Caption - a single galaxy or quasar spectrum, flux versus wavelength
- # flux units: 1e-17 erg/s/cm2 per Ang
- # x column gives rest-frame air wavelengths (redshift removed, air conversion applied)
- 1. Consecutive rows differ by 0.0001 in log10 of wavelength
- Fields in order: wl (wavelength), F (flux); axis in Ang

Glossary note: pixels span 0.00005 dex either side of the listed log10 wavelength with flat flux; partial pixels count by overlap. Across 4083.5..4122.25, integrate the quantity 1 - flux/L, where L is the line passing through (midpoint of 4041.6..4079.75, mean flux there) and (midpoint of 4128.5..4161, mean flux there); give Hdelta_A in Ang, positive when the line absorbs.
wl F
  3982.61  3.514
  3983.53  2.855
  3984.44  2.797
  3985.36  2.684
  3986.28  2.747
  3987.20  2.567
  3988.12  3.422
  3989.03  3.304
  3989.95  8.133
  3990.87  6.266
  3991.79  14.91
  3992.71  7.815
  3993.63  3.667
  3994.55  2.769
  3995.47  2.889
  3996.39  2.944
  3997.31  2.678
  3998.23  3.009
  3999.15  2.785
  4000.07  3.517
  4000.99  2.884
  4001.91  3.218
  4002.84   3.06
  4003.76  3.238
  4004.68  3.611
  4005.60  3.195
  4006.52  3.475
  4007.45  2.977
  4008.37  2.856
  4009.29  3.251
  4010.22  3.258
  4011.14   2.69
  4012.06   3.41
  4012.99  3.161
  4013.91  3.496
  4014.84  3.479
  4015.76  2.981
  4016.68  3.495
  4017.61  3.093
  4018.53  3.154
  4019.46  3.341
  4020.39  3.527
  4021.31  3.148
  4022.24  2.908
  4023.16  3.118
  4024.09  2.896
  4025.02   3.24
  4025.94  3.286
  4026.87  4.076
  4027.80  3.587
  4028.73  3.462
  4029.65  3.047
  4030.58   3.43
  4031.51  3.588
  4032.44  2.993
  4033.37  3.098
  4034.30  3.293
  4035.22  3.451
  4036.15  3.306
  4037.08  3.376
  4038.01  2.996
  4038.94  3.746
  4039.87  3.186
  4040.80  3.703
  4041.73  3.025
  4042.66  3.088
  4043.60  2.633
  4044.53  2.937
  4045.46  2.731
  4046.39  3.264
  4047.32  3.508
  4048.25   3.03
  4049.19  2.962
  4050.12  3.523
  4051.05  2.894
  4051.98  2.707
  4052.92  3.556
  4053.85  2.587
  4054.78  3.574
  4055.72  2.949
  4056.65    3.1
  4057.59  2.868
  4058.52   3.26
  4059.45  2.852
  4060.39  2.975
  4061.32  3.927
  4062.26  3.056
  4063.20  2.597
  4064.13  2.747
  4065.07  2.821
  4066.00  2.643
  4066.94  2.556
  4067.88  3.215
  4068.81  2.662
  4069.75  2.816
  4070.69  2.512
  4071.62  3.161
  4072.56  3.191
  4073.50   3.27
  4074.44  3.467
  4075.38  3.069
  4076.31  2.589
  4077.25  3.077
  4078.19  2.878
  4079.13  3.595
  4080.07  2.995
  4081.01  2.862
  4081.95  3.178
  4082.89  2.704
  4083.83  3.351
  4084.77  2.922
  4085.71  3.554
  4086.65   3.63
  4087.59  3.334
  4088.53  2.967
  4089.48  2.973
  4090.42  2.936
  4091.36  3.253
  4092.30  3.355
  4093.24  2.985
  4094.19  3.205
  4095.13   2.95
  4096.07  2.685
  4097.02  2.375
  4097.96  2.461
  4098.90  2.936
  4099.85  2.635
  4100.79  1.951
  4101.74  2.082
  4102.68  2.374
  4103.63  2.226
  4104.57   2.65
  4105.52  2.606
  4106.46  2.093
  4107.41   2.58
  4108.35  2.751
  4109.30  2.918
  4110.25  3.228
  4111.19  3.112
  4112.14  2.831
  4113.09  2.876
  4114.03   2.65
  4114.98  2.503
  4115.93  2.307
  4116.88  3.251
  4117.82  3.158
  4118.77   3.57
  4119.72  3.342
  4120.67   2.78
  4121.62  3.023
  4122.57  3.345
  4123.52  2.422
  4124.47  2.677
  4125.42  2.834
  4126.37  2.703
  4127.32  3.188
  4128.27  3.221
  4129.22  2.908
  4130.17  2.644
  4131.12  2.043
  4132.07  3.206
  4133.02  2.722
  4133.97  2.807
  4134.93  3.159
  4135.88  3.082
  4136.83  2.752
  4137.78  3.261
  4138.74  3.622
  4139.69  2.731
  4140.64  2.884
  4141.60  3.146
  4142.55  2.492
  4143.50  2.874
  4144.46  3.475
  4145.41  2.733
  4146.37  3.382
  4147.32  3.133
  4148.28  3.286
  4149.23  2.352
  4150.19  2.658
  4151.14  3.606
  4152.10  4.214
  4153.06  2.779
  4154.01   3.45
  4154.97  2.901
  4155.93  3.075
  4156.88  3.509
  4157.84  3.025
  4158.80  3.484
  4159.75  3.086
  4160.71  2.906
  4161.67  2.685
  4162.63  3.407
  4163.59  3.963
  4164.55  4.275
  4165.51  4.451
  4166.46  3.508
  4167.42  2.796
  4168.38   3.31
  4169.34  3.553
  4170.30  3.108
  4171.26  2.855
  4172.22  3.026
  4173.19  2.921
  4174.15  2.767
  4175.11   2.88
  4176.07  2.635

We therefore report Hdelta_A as 2.2 Ang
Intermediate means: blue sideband 3.02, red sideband 3.04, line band 2.86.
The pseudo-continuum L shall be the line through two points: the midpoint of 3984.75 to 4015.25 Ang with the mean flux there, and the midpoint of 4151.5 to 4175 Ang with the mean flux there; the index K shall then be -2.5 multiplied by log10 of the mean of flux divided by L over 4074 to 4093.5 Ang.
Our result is 0.141 mag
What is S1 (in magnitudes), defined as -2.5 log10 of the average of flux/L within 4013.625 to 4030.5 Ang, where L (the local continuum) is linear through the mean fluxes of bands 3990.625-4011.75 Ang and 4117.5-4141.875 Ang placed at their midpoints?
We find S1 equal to 0.15 mag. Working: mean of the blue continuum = 3.93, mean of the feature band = 3.3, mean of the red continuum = 2.97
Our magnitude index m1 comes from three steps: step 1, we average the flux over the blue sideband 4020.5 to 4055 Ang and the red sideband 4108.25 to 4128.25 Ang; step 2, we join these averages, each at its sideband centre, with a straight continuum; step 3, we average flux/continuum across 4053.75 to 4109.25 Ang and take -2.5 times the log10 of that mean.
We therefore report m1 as 0.06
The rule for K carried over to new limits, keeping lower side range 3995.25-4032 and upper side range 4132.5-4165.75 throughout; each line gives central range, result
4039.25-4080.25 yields 0.055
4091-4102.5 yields 0.171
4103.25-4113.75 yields 0.171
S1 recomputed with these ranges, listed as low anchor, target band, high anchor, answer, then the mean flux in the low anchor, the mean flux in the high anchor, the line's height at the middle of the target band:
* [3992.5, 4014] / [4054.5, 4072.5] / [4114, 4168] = 0.08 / 3.27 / 3.08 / 3.19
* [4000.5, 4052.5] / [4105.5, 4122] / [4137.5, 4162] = 0.10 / 3.22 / 3.11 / 3.14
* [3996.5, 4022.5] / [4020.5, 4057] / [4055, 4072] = -0.06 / 3.17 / 2.94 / 3.05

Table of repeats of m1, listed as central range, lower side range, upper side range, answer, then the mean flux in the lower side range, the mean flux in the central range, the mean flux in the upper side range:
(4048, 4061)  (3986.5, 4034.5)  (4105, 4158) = 0.113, 3.66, 3.07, 2.96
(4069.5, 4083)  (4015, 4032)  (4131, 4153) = 0.052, 3.3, 3.04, 3.04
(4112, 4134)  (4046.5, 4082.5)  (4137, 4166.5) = 0.103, 3.03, 2.88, 3.23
